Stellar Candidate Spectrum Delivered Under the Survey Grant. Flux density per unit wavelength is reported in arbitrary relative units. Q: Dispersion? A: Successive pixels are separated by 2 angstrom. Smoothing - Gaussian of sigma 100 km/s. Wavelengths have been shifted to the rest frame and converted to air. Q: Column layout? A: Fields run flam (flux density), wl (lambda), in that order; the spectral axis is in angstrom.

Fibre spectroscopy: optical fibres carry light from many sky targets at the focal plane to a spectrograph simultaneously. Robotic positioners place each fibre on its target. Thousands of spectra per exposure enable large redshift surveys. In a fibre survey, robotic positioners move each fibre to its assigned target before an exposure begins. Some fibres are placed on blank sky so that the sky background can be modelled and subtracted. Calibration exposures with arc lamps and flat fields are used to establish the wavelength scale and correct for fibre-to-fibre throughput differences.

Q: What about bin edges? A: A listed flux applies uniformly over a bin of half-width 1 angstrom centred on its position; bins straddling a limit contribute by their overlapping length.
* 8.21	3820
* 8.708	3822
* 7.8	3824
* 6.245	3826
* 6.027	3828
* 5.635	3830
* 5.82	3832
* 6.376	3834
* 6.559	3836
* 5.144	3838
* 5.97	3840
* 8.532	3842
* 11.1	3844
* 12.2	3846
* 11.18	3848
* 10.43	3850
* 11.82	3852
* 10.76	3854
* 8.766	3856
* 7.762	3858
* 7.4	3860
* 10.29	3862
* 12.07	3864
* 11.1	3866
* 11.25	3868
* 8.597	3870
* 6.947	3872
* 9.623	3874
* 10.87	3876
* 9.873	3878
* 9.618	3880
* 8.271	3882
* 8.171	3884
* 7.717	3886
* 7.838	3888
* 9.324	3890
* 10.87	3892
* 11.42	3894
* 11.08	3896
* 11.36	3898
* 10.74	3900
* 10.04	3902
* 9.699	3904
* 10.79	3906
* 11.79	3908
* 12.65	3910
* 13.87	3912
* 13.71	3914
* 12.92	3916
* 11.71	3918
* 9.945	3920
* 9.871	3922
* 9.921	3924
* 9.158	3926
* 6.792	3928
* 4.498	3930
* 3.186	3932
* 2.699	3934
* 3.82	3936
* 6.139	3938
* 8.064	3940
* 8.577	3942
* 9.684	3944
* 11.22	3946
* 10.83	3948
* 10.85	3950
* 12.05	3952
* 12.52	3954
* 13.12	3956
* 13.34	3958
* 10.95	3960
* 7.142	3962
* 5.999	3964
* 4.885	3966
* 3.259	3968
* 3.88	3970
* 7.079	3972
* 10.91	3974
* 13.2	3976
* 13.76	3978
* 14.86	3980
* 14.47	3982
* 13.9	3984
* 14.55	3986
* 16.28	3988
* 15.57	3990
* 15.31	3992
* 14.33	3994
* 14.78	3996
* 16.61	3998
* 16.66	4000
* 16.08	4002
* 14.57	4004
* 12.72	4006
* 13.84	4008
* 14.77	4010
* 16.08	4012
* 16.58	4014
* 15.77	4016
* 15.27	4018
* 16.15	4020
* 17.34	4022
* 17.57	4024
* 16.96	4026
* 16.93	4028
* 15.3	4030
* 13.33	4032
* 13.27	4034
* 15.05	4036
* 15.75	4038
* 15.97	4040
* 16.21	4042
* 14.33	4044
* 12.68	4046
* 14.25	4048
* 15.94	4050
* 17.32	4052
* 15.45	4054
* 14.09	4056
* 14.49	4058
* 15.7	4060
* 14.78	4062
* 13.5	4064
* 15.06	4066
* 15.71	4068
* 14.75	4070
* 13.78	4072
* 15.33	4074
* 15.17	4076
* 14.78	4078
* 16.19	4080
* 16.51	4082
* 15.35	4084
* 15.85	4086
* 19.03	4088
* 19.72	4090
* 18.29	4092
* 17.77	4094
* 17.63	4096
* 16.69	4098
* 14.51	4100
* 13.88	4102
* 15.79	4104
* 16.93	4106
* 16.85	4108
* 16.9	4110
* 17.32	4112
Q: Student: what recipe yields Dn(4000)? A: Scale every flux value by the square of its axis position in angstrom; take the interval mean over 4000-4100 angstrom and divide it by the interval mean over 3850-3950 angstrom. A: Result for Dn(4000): 1.8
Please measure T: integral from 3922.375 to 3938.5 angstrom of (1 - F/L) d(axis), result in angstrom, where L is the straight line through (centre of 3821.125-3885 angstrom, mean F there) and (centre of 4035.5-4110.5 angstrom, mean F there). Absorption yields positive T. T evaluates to 7.6 angstrom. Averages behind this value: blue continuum 8.78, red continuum 15.7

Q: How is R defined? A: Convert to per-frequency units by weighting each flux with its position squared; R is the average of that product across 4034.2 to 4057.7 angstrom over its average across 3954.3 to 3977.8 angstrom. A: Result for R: 1.78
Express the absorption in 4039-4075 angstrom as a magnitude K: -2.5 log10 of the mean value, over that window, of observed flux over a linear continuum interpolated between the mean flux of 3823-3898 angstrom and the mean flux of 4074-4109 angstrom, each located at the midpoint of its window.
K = 0.03 mag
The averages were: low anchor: 8.96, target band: 15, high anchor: 16.5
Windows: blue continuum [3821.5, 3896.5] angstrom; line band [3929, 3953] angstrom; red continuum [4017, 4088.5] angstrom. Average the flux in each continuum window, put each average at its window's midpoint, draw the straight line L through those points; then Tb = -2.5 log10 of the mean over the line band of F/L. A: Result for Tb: 0.468 mag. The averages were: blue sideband 8.91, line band 7.63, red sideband 15.4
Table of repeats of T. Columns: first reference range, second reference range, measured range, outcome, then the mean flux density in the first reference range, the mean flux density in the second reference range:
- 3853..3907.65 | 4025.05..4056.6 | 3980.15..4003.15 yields -3.0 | 9.74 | 15.2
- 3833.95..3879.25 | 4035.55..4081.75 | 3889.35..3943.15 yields 7.5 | 9.39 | 15.1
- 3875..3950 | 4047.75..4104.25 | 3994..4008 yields -2.4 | 9.44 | 15.8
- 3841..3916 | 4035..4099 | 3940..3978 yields 9.3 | 10.3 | 15.7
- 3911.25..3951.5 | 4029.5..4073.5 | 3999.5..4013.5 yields -2.6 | 8.88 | 14.9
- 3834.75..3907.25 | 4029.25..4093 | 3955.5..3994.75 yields 4.7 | 9.58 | 15.4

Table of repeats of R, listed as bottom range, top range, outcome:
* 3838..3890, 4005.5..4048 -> 1.76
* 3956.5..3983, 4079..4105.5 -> 1.85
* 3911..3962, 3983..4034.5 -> 1.68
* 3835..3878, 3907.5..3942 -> 0.96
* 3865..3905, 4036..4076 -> 1.68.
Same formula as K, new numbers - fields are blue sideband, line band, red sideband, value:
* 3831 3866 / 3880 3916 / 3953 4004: -0.04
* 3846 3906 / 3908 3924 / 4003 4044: -0.05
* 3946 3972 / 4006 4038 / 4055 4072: -0.24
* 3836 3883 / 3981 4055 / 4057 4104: -0.10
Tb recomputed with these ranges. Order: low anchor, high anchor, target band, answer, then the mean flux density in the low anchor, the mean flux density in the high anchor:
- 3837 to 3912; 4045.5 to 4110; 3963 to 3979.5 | 0.49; 9.87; 15.8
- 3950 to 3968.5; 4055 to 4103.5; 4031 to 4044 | -0.10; 9.5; 15.8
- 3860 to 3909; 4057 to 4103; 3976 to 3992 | -0.14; 9.92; 15.8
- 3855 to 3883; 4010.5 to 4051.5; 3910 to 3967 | 0.28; 9.46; 15.5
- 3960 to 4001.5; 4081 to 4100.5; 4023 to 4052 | -0.05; 11.9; 17.2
